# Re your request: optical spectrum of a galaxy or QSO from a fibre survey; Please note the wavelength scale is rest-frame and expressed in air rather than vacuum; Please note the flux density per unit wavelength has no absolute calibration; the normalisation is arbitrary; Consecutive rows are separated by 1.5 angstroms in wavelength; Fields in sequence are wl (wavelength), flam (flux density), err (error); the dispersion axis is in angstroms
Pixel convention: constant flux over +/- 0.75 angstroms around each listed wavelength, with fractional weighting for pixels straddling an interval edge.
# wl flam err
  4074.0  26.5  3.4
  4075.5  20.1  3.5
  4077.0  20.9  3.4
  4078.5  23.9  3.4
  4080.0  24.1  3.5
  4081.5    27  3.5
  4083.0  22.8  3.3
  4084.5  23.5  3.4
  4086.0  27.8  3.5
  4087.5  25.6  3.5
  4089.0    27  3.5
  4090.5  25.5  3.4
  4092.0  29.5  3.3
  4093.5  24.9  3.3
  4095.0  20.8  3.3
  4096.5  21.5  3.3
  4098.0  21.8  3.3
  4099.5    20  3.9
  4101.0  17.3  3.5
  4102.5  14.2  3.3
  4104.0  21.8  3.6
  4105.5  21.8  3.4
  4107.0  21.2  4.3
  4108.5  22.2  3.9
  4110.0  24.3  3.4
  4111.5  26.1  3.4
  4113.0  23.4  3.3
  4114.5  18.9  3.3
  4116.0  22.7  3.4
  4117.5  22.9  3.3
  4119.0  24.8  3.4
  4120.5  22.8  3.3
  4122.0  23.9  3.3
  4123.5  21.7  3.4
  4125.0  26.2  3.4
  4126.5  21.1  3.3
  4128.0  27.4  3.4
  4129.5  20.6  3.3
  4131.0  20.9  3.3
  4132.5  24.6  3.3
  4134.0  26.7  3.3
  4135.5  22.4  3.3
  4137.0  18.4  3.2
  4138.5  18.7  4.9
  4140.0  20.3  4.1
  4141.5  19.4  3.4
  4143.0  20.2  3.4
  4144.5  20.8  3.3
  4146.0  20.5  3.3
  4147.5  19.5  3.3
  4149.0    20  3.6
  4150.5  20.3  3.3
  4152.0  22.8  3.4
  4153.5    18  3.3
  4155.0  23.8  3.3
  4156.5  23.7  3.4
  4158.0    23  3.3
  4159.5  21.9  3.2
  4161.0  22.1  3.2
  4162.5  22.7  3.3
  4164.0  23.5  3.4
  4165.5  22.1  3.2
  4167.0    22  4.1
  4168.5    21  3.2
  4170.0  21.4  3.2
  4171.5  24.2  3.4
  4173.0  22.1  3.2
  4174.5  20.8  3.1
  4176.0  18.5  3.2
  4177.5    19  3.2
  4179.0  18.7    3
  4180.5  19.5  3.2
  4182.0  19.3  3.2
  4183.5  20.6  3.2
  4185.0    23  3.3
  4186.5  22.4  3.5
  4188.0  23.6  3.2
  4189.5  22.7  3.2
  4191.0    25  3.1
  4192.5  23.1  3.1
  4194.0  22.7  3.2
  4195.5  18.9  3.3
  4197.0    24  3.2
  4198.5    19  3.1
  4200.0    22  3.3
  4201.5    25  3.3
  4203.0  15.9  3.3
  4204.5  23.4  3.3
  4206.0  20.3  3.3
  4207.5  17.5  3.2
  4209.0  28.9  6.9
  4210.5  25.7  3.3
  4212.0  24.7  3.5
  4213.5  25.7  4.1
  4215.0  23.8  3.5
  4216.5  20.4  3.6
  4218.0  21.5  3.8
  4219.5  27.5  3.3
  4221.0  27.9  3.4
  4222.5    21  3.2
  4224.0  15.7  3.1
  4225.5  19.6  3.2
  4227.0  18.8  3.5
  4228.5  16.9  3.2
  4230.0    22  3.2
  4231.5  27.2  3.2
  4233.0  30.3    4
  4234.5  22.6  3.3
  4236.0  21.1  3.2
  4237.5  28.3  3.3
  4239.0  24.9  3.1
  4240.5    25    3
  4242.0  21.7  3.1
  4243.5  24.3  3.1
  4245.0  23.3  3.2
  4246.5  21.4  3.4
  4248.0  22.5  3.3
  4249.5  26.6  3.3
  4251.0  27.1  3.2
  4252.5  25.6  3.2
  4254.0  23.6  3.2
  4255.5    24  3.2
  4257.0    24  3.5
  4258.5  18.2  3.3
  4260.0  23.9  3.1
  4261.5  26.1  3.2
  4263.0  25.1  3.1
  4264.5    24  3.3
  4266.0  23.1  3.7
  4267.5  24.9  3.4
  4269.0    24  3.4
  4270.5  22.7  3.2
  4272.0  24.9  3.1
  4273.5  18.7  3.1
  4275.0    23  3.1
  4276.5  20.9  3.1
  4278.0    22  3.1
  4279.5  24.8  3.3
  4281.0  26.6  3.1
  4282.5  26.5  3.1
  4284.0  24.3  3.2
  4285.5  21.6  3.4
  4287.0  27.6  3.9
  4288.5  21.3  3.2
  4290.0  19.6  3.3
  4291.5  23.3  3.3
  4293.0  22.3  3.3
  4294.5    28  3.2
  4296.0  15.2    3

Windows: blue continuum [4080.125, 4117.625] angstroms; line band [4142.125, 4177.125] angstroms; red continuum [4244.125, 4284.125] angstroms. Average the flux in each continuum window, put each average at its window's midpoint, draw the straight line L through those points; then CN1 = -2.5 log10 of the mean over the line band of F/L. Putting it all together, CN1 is 0.09 mag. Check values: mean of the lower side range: 23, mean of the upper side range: 23.8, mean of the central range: 21.5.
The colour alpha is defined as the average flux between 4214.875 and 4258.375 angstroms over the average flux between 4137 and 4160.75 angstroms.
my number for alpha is 1.12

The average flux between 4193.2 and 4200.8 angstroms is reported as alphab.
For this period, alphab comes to 21.4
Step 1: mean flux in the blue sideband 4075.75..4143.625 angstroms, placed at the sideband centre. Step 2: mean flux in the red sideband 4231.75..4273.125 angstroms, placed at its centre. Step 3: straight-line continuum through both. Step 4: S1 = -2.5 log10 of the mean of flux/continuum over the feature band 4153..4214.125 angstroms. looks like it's 0.071 mag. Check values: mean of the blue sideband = 22.7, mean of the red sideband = 24.2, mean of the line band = 22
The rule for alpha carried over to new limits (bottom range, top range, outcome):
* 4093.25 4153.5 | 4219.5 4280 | 1.08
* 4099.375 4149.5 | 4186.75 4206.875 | 1.01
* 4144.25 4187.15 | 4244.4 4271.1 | 1.12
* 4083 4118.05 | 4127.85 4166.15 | 0.95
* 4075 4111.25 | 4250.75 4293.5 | 1.03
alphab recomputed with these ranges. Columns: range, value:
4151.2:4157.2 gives 22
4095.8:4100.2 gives 21.1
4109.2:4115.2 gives 23.2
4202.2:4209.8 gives 21.3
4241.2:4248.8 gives 22.7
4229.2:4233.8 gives 26.4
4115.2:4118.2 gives 22.7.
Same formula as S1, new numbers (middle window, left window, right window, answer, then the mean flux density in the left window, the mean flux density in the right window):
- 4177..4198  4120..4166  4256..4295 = 0.042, 21.9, 23.5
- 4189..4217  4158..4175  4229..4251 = 0.034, 22.2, 24.4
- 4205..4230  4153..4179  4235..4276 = 0.030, 21.7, 23.8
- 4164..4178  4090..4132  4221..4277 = 0.070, 22.5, 23.2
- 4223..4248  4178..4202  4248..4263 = 0.041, 21.8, 24.3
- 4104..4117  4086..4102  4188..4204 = 0.032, 23.5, 21.9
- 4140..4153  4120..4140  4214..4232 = 0.107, 22.6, 21.8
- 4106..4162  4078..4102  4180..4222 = 0.060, 23.8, 22.7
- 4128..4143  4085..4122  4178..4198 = 0.043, 22.9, 21.7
